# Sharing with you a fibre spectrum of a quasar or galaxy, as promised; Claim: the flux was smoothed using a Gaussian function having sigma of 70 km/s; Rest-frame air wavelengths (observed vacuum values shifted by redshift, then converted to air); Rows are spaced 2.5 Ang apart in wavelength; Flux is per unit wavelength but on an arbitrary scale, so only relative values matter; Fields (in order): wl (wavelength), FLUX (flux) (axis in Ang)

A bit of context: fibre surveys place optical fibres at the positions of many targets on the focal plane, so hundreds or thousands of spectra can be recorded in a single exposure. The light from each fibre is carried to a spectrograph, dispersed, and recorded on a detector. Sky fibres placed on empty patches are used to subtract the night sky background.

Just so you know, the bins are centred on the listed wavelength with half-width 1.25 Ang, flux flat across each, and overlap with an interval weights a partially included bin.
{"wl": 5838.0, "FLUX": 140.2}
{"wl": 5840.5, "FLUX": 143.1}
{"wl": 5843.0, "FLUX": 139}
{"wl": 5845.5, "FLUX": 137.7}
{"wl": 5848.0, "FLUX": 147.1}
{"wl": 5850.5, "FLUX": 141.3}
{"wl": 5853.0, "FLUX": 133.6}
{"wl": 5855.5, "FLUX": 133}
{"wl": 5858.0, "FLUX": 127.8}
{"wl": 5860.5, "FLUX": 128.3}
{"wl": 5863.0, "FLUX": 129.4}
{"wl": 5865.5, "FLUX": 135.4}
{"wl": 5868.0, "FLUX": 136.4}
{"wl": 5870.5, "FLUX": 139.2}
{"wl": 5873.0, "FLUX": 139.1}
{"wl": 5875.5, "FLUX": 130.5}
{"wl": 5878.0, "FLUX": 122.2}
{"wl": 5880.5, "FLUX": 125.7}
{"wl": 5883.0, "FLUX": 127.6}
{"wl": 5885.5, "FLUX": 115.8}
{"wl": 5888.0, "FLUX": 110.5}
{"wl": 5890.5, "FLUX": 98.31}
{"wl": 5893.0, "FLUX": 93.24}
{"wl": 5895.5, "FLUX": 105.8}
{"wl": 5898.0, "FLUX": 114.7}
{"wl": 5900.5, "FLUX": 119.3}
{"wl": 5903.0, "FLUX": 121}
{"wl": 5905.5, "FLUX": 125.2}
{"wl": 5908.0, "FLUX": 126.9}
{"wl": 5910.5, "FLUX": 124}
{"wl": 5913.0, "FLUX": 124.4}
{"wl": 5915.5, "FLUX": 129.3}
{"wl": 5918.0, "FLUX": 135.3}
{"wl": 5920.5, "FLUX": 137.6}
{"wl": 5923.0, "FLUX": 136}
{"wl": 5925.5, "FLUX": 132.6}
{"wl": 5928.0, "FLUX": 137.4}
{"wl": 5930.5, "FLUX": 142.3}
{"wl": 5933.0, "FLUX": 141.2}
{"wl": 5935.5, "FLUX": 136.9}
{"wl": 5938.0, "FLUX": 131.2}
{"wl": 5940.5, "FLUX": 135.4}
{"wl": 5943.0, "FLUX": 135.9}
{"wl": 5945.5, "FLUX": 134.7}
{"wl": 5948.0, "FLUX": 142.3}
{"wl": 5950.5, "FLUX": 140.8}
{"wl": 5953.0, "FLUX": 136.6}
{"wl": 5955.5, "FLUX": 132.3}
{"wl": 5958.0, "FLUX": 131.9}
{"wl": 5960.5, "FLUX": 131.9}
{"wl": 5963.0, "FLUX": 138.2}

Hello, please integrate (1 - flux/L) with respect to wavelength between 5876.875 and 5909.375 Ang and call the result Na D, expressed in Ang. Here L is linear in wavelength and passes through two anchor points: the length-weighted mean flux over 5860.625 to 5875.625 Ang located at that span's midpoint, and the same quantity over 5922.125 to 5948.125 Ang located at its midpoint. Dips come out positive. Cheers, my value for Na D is 4.7 Ang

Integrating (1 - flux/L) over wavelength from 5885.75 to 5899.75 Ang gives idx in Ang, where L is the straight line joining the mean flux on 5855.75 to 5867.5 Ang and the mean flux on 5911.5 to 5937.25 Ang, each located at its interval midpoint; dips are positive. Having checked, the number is 2.9 Ang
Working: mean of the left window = 131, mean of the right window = 135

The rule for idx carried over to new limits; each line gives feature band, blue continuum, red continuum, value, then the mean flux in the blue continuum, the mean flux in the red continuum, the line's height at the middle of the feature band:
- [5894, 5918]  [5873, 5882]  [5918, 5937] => 2.1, 128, 137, 133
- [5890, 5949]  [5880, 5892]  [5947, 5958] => -0.8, 114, 137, 126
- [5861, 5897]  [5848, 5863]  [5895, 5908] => 1.2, 134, 119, 126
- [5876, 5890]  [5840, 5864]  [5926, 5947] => 1.7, 136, 137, 136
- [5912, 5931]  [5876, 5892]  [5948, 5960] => -1.1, 117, 136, 127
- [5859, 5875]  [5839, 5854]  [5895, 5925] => 0.1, 140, 126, 136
